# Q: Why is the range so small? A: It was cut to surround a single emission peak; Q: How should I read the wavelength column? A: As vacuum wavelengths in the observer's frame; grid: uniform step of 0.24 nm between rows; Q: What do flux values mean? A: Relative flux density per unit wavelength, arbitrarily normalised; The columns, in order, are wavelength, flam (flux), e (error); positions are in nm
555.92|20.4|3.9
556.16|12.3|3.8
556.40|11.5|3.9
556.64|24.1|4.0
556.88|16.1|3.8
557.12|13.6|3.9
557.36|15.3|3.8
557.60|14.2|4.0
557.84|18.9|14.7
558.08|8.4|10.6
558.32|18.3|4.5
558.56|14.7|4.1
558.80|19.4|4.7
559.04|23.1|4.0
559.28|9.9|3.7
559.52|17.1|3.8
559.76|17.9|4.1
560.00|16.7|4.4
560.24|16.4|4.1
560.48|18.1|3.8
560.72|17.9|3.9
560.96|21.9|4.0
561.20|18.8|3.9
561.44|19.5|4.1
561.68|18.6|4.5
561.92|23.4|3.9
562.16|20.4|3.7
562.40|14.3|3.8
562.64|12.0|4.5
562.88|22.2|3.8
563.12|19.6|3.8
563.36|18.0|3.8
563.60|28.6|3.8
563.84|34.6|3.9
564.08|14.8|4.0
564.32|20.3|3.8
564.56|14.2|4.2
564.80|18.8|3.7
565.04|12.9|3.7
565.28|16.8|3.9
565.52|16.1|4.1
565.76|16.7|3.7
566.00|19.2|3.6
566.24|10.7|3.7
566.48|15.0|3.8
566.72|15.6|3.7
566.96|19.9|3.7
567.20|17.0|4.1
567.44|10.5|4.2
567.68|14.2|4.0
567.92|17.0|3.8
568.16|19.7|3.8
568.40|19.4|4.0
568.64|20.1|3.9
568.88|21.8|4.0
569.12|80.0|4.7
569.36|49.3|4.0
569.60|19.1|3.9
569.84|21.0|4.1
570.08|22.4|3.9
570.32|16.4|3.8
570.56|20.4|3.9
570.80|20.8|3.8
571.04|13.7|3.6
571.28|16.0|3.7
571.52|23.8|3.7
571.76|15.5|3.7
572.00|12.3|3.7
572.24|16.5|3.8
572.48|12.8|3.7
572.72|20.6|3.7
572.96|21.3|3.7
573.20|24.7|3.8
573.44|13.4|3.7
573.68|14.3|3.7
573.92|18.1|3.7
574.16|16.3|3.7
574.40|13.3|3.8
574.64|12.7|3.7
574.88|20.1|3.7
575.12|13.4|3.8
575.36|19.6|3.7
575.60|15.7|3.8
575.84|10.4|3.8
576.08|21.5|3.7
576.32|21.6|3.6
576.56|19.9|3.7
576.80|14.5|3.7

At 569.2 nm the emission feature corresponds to [O III]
